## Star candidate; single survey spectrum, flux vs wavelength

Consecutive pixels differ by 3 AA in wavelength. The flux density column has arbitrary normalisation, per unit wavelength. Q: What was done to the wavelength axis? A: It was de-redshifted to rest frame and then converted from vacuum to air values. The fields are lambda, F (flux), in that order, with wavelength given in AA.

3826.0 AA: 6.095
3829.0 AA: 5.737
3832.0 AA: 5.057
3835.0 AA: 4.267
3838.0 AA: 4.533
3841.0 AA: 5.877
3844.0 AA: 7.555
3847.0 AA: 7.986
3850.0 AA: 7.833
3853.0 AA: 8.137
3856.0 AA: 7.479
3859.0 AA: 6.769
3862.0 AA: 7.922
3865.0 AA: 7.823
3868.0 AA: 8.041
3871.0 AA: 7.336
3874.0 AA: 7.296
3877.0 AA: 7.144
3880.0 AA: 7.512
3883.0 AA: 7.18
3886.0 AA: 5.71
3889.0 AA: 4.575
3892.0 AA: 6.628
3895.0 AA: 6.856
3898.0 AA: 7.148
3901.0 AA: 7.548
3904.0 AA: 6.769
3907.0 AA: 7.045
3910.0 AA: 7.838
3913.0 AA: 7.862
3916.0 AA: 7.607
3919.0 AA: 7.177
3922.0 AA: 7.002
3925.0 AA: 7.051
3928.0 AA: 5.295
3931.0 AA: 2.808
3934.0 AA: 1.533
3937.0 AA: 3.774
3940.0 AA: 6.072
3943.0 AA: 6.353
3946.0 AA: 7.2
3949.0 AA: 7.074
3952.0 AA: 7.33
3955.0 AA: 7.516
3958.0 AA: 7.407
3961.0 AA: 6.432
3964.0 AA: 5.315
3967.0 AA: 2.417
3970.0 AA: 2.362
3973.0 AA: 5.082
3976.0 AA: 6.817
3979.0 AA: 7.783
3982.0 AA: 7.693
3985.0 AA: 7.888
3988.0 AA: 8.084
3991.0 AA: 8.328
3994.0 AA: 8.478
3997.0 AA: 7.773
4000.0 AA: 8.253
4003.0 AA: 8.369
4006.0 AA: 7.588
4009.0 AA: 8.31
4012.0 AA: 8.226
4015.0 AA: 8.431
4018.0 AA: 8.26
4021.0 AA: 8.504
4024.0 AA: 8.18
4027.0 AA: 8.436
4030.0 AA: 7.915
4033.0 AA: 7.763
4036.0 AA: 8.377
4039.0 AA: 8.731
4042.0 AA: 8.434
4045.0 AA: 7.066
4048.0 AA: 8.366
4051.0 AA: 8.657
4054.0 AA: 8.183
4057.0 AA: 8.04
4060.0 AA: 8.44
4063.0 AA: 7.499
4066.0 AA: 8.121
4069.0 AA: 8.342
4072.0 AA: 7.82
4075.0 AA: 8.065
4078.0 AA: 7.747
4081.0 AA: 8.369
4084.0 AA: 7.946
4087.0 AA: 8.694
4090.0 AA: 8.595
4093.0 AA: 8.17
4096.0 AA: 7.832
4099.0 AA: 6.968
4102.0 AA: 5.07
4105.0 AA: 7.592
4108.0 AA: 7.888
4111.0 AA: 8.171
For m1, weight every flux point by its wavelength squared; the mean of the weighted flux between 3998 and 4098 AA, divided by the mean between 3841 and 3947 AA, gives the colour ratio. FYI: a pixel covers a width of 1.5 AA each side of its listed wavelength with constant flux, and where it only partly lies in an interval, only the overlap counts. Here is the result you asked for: 1.31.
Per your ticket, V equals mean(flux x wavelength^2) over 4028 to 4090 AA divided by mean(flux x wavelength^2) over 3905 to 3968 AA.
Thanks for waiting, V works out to 1.41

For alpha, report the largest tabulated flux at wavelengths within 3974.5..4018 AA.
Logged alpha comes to 8.478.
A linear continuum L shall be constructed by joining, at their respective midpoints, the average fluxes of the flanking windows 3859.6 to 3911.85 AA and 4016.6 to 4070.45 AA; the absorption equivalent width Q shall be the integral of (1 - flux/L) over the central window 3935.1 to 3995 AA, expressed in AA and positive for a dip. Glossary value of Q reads 9.6 AA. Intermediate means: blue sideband 7.08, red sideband 8.18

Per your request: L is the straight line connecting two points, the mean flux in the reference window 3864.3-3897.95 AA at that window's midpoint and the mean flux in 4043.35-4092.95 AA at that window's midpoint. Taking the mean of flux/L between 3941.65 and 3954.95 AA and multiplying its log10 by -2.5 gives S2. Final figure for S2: 0.04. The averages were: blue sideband 6.91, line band 7.05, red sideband 8.12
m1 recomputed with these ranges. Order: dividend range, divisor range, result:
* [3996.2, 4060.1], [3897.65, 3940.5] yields 1.41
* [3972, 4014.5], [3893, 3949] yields 1.29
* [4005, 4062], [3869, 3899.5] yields 1.31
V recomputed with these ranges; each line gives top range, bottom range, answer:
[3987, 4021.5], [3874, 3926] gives 1.24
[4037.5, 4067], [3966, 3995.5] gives 1.29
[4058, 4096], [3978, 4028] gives 1.04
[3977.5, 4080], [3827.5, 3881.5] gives 1.28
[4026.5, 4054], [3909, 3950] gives 1.44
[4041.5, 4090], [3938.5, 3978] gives 1.43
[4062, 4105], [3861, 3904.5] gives 1.23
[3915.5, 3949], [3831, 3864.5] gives 0.87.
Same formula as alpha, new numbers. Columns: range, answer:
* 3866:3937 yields 8.041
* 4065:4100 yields 8.694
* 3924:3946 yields 7.2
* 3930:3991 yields 8.328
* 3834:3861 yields 8.137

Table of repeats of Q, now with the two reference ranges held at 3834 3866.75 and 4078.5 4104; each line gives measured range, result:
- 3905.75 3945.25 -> 6.7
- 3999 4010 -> -1.0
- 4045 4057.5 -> -1.0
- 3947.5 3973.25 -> 5.7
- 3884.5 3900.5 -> 1.9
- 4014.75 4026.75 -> -1.4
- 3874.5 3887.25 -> 0.2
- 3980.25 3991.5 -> -0.9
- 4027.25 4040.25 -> -1.2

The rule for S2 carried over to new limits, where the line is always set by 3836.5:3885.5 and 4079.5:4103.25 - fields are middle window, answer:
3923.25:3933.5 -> 0.48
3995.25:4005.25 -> -0.08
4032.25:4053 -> -0.08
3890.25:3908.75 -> 0.05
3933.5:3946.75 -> 0.40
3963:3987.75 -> 0.28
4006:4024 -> -0.10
